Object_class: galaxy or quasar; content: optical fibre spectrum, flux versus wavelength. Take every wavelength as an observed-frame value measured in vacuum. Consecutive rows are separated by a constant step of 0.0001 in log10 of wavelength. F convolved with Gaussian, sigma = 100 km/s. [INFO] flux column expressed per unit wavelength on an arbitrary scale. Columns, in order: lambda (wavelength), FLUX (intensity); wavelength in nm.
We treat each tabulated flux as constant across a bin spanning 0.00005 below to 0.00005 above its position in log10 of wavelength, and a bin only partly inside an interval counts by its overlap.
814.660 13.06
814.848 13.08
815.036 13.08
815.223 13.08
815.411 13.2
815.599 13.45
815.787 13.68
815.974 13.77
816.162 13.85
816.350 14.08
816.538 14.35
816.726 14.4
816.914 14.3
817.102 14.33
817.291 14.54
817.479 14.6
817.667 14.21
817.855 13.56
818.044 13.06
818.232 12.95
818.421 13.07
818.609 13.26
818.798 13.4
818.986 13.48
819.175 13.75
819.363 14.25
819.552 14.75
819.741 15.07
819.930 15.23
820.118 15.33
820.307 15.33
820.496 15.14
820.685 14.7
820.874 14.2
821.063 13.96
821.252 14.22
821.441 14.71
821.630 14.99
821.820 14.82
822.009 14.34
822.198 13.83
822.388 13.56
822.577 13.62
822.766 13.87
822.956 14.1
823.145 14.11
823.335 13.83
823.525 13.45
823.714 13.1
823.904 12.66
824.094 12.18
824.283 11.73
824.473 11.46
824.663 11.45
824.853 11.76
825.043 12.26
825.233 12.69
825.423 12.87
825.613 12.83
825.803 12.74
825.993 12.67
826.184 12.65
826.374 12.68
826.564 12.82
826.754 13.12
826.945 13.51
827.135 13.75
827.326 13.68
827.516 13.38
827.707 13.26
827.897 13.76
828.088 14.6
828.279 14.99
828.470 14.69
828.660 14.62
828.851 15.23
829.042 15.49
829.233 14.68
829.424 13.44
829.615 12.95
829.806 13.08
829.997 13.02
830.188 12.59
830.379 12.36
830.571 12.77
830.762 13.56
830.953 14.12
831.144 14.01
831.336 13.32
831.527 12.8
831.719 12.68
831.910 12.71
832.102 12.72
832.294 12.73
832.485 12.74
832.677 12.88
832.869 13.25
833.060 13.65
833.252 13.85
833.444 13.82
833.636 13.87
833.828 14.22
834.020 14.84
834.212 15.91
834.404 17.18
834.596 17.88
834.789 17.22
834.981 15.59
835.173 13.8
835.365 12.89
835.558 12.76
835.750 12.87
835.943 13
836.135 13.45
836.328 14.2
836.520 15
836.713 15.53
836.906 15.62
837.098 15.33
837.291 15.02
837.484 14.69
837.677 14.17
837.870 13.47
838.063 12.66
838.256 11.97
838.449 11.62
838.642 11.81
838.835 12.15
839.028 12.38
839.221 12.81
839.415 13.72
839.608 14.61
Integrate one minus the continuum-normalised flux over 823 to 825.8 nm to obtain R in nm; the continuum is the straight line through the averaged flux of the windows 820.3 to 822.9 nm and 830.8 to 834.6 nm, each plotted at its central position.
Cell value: 0.31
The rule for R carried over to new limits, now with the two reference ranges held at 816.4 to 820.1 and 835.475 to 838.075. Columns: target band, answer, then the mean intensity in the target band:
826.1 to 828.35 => 0.098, 13.5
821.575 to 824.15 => 0.062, 13.7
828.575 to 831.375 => 0.089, 13.7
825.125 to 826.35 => 0.119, 12.7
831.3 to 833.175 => 0.160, 12.9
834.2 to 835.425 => -0.146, 15.9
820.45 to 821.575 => -0.032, 14.5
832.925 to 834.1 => 0.013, 14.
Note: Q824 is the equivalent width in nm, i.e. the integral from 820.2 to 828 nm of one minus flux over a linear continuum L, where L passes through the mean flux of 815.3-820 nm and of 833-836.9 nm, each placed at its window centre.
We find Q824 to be 0.42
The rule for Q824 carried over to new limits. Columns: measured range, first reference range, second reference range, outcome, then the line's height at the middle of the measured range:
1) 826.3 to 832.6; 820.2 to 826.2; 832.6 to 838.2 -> 0.19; 13.9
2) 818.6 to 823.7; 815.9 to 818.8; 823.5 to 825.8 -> -0.46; 13.1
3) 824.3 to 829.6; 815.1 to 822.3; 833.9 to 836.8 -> 0.41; 14.5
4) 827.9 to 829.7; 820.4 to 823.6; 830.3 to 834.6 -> -0.08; 13.9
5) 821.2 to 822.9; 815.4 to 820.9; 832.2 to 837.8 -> 0.00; 14.2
